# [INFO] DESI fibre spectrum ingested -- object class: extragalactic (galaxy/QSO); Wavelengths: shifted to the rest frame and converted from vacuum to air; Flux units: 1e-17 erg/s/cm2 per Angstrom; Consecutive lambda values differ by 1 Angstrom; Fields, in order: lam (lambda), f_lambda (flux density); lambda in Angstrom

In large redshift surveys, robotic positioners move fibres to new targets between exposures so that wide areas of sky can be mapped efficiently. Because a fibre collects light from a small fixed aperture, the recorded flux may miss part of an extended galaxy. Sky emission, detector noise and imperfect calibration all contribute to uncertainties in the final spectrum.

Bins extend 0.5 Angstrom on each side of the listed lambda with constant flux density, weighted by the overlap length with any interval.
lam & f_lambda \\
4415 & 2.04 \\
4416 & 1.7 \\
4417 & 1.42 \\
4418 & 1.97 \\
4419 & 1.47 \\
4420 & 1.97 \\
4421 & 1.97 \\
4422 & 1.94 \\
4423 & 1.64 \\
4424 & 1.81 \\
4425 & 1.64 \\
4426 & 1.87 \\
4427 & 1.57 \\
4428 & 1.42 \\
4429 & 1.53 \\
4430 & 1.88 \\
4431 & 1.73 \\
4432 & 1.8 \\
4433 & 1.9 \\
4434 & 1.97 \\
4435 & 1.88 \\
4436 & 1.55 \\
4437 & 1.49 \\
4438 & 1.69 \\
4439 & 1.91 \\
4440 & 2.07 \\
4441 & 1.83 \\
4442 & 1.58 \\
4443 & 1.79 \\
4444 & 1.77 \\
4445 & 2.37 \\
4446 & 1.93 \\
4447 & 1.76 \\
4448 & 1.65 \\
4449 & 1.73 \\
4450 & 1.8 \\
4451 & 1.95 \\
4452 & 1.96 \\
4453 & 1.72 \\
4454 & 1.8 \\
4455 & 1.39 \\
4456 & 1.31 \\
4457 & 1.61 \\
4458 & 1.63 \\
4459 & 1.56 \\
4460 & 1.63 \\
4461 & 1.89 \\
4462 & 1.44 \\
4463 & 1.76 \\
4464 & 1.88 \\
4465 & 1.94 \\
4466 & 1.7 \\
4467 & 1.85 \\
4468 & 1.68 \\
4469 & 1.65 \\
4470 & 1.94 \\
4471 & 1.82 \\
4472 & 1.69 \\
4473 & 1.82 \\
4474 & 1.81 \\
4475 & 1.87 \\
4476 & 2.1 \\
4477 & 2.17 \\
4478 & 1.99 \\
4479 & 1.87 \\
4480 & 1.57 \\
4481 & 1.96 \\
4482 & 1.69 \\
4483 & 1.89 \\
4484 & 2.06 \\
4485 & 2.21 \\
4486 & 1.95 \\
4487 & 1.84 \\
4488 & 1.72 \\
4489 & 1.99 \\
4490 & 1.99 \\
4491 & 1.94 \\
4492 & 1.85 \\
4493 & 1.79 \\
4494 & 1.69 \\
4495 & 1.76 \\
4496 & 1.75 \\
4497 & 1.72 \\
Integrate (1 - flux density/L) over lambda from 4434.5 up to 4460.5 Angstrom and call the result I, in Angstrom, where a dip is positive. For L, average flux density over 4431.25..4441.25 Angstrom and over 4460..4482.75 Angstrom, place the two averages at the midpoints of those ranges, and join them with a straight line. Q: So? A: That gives 0.94 Angstrom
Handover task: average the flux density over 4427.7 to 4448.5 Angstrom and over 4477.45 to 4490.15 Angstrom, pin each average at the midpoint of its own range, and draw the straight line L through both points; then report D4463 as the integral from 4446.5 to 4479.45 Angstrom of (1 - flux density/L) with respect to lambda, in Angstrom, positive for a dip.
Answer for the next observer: 1.5 Angstrom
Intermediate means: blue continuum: 1.79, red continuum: 1.9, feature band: 1.77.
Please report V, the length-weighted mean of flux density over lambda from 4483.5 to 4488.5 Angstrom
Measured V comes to 1.96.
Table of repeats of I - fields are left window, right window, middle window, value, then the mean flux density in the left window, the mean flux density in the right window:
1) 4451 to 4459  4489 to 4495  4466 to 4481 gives -0.79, 1.65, 1.86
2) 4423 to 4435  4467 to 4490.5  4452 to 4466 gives 1.19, 1.74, 1.88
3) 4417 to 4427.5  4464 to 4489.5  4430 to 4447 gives -0.28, 1.77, 1.87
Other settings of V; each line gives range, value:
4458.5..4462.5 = 1.63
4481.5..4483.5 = 1.79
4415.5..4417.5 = 1.56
